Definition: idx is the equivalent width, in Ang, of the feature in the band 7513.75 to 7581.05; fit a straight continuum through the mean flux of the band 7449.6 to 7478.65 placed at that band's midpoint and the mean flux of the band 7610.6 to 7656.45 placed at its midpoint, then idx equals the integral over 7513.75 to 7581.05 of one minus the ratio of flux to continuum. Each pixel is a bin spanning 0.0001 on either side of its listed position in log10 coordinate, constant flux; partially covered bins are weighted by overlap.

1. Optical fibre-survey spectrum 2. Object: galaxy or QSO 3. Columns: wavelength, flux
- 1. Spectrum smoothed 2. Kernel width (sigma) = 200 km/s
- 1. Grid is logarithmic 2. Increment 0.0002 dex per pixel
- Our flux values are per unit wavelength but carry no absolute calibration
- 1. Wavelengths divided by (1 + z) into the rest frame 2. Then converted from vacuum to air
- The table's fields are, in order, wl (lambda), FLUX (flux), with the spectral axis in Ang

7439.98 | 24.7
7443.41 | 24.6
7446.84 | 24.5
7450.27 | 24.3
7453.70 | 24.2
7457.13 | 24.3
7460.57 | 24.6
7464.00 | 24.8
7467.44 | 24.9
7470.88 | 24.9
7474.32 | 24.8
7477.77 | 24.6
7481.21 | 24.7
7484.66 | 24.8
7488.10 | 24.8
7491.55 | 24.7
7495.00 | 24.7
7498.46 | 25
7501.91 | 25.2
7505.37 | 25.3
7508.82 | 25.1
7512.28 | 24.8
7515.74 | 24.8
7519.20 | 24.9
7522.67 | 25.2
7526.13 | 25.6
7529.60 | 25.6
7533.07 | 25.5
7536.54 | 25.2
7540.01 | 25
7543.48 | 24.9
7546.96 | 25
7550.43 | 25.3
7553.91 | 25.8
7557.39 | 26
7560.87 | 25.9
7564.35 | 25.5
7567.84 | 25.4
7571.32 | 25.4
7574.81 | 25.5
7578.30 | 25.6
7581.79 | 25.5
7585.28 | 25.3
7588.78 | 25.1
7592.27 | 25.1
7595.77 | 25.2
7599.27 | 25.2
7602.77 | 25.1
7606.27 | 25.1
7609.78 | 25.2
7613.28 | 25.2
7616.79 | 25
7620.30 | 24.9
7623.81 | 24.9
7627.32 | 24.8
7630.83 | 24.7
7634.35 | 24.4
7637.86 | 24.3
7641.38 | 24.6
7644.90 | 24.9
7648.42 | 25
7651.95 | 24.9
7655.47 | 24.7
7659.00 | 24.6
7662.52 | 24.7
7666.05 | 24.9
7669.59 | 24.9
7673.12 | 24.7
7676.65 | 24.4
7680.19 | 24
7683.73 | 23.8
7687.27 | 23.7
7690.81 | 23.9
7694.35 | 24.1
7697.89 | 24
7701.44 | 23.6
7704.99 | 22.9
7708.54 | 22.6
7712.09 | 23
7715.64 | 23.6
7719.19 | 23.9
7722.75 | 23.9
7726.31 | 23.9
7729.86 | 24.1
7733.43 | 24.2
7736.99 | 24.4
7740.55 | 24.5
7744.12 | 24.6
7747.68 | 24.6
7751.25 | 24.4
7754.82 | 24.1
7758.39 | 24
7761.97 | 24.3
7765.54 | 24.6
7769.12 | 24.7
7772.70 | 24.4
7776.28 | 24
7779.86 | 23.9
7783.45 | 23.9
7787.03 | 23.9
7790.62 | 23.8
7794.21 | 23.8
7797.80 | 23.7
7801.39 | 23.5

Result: -1.8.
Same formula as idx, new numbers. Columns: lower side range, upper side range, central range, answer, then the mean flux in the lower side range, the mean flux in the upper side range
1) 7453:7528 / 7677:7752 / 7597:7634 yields -1.02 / 24.9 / 23.9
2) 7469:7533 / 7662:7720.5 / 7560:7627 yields -2.16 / 25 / 23.9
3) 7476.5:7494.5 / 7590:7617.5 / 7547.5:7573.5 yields -0.62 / 24.7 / 25.1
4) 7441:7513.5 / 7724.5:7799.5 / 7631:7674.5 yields -0.57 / 24.7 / 24.2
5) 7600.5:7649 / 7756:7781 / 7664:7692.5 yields 0.41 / 24.9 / 24.3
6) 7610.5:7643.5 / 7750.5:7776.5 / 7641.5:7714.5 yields 1.31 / 24.8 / 24.3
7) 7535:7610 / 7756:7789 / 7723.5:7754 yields 0.07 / 25.3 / 24.2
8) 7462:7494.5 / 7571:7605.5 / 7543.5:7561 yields -0.27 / 24.8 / 25.3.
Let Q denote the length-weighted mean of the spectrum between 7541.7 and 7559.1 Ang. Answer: 25.4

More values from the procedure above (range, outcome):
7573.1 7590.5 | 25.4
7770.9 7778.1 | 24.2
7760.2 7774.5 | 24.5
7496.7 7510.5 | 25.1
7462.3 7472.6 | 24.9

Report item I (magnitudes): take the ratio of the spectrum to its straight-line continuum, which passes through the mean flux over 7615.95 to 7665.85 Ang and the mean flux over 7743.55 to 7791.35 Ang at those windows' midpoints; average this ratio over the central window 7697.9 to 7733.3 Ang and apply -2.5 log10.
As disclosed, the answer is 0.04 mag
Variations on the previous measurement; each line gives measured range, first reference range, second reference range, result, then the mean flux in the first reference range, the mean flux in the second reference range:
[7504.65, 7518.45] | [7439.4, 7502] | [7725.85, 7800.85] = -0.02 mag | 24.7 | 24.2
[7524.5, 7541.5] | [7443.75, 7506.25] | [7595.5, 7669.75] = -0.03 mag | 24.7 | 24.9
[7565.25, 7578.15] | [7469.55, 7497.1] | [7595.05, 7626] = -0.02 mag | 24.7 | 25.1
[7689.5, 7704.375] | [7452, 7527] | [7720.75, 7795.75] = 0.02 mag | 24.8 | 24.2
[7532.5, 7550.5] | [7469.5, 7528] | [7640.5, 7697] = -0.01 mag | 24.9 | 24.5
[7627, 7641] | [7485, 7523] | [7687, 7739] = -0.02 mag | 24.9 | 23.7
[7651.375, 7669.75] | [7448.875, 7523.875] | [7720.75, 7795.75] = -0.02 mag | 24.8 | 24.2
